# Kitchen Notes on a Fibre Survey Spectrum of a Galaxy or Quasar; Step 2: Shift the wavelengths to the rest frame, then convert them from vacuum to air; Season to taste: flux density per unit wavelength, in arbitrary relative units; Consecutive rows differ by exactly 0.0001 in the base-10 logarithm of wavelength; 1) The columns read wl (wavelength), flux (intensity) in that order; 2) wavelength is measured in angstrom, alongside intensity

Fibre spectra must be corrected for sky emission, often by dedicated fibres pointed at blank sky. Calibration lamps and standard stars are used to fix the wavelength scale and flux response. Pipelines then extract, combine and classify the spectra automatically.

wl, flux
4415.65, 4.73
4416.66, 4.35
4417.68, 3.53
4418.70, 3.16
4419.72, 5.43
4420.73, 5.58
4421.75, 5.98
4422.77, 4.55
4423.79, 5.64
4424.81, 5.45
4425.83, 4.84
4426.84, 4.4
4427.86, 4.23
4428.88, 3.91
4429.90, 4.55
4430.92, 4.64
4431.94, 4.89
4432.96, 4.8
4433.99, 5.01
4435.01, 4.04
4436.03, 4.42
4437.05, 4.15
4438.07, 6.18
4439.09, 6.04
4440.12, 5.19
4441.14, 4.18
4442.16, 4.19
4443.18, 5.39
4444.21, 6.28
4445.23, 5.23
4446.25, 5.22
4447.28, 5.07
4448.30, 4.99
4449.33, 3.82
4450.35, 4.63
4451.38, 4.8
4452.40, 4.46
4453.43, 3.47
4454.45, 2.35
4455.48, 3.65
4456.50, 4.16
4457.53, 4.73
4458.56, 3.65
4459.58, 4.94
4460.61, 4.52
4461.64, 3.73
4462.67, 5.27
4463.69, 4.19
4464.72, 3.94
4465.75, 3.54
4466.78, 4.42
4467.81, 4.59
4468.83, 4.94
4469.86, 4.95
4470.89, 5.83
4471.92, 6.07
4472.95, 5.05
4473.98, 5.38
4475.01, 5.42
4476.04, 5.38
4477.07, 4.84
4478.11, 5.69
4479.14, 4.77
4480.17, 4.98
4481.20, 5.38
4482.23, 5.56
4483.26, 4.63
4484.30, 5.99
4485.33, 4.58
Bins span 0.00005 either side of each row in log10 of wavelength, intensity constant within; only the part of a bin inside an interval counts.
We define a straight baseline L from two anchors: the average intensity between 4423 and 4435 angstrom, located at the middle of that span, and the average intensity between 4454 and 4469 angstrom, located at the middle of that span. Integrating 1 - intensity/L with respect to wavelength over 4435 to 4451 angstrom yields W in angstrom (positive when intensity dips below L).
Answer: -1.7 angstrom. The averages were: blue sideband 4.72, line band 4.97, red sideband 4.17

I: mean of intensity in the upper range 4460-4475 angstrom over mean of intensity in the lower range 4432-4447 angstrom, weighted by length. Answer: 0.95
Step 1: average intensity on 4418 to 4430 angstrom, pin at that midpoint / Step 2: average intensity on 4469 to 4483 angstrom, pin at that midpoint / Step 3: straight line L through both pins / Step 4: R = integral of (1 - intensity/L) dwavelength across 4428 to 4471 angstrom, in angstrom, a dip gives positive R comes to 4.0 angstrom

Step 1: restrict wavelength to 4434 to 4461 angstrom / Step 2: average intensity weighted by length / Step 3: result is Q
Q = 4.61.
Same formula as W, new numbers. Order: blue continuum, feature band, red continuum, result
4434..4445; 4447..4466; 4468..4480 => 3.5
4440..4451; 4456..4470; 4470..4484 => 2.0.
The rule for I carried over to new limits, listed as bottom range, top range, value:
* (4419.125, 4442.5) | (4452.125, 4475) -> 0.92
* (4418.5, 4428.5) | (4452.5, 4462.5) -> 0.80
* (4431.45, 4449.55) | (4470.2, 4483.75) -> 1.07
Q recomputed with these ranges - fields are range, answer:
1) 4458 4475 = 4.71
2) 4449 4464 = 4.16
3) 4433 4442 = 4.87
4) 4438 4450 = 5.1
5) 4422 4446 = 4.89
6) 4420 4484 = 4.79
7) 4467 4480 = 5.22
